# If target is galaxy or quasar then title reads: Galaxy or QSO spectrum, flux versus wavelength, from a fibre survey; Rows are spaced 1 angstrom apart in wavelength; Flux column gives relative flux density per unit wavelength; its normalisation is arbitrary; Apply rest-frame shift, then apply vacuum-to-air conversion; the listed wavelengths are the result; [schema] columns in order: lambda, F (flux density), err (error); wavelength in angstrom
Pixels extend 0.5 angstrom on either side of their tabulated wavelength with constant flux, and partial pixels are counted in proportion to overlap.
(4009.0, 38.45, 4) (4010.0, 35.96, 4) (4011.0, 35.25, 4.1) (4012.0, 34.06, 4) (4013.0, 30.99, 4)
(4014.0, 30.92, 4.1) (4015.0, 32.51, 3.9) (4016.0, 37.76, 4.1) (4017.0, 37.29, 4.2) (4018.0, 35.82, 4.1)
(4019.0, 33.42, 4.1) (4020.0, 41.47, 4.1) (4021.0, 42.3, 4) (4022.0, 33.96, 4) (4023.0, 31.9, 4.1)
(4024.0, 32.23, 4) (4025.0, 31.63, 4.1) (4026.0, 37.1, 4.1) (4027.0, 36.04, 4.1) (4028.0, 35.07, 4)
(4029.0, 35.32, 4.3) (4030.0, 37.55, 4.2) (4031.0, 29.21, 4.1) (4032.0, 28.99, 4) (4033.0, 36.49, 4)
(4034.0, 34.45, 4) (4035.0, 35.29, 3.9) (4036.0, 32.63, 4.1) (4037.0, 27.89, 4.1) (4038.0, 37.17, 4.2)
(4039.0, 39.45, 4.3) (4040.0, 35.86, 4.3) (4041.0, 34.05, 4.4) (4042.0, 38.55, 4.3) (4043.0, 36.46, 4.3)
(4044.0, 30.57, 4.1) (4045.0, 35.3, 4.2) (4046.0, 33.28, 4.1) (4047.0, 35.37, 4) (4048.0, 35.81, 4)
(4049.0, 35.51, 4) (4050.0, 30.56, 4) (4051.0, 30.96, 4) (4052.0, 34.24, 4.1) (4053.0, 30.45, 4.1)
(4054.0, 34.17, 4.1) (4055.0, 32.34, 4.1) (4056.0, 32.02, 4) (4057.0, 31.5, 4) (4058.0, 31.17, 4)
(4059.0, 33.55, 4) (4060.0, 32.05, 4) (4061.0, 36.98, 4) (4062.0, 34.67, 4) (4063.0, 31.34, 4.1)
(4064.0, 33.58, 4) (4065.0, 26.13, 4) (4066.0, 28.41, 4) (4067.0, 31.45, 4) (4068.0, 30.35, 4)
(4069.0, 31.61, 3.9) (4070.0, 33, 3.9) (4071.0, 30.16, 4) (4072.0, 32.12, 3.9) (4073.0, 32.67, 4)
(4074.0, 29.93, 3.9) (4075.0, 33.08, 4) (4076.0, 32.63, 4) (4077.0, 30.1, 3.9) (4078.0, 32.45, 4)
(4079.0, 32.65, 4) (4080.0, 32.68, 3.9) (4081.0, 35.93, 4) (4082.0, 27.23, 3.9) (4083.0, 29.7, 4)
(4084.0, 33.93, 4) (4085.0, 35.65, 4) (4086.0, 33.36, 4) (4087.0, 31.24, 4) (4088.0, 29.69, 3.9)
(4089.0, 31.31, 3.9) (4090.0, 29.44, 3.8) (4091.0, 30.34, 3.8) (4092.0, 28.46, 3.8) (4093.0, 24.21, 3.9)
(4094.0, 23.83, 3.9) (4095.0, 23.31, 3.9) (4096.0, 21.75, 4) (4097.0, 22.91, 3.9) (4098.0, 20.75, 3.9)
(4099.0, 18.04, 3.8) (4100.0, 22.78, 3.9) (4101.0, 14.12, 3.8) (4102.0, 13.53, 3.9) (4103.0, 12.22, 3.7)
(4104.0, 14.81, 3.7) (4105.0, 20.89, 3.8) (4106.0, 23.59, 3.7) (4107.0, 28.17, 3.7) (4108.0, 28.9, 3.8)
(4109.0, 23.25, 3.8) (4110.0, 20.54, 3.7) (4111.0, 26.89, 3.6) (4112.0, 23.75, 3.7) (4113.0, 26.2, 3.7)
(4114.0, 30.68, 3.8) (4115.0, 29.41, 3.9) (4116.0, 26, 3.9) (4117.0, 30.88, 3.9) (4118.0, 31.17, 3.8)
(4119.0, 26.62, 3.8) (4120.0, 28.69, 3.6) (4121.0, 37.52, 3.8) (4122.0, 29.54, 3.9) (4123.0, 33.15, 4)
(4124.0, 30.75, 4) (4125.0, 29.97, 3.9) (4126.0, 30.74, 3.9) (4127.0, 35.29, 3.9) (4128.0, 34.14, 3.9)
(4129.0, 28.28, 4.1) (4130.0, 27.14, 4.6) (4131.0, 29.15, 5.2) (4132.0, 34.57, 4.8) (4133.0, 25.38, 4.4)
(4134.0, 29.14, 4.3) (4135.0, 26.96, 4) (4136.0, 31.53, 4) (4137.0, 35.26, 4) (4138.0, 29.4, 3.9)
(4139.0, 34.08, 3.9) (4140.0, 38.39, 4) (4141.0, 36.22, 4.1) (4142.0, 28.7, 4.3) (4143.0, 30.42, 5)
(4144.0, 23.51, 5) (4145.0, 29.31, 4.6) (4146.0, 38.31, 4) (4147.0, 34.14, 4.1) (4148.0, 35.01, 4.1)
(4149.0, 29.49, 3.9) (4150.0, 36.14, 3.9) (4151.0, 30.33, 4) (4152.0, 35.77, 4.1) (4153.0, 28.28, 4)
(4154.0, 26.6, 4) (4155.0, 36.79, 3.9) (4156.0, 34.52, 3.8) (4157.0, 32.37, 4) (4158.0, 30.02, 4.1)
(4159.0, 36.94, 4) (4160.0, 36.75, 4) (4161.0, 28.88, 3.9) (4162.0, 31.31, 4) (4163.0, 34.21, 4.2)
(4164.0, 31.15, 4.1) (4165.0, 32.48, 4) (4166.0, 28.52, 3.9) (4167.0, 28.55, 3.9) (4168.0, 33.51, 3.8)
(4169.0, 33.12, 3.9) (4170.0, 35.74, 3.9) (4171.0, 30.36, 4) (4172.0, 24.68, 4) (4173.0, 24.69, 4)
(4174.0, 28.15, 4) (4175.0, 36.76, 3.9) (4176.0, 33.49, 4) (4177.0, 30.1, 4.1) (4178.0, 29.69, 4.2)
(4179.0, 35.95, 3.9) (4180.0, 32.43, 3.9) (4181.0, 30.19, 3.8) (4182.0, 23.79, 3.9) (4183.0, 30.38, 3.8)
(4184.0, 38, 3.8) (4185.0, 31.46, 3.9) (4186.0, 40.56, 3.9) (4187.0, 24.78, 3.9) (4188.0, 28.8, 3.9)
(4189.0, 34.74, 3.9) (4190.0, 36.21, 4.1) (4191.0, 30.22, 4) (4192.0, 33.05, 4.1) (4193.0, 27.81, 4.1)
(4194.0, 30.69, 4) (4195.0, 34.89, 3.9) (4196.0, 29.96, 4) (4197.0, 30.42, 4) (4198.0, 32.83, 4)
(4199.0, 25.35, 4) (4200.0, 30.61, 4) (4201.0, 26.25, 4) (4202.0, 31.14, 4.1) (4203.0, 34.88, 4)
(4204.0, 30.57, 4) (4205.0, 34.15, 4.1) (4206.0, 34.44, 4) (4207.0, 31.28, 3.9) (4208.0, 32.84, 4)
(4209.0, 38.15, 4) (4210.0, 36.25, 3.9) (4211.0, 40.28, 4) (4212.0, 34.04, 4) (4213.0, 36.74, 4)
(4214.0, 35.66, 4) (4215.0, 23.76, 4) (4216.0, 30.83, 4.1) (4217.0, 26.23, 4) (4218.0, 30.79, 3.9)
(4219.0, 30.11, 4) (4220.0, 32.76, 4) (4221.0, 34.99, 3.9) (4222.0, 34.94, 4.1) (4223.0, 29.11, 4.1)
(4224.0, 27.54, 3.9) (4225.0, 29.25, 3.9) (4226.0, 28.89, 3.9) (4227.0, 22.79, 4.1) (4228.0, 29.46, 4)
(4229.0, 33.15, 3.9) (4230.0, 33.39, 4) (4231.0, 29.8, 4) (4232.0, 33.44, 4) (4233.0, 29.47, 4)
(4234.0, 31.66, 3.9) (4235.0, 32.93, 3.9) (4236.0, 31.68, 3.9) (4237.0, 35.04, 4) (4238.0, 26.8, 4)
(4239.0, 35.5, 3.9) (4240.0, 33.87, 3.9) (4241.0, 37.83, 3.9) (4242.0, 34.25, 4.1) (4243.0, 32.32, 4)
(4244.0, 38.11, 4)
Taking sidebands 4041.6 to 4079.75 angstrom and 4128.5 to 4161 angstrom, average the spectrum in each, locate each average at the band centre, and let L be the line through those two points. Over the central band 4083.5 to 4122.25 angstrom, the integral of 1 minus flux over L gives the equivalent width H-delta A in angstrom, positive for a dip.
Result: 7.6 angstrom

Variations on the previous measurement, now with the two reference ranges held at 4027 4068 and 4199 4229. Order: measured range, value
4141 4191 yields 0.51 angstrom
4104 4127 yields 3.33 angstrom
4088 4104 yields 5.07 angstrom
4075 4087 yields 0.24 angstrom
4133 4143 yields 0.20 angstrom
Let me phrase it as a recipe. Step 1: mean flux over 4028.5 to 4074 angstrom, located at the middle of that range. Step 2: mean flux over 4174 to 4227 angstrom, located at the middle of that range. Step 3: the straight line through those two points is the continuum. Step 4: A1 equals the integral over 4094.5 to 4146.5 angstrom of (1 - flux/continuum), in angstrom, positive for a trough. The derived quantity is 8.05 angstrom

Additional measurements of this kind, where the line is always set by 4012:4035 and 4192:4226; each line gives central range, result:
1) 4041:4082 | 1.8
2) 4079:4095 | 1.6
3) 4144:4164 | 0.0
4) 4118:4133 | 1.0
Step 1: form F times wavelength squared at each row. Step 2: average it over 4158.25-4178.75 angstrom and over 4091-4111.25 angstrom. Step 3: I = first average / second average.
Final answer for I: 1.49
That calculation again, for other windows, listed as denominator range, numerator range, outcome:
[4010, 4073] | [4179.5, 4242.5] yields 1.03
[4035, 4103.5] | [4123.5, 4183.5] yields 1.08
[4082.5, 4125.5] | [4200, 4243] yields 1.29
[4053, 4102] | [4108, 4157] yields 1.06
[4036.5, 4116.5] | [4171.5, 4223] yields 1.14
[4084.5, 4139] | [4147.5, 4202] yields 1.19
